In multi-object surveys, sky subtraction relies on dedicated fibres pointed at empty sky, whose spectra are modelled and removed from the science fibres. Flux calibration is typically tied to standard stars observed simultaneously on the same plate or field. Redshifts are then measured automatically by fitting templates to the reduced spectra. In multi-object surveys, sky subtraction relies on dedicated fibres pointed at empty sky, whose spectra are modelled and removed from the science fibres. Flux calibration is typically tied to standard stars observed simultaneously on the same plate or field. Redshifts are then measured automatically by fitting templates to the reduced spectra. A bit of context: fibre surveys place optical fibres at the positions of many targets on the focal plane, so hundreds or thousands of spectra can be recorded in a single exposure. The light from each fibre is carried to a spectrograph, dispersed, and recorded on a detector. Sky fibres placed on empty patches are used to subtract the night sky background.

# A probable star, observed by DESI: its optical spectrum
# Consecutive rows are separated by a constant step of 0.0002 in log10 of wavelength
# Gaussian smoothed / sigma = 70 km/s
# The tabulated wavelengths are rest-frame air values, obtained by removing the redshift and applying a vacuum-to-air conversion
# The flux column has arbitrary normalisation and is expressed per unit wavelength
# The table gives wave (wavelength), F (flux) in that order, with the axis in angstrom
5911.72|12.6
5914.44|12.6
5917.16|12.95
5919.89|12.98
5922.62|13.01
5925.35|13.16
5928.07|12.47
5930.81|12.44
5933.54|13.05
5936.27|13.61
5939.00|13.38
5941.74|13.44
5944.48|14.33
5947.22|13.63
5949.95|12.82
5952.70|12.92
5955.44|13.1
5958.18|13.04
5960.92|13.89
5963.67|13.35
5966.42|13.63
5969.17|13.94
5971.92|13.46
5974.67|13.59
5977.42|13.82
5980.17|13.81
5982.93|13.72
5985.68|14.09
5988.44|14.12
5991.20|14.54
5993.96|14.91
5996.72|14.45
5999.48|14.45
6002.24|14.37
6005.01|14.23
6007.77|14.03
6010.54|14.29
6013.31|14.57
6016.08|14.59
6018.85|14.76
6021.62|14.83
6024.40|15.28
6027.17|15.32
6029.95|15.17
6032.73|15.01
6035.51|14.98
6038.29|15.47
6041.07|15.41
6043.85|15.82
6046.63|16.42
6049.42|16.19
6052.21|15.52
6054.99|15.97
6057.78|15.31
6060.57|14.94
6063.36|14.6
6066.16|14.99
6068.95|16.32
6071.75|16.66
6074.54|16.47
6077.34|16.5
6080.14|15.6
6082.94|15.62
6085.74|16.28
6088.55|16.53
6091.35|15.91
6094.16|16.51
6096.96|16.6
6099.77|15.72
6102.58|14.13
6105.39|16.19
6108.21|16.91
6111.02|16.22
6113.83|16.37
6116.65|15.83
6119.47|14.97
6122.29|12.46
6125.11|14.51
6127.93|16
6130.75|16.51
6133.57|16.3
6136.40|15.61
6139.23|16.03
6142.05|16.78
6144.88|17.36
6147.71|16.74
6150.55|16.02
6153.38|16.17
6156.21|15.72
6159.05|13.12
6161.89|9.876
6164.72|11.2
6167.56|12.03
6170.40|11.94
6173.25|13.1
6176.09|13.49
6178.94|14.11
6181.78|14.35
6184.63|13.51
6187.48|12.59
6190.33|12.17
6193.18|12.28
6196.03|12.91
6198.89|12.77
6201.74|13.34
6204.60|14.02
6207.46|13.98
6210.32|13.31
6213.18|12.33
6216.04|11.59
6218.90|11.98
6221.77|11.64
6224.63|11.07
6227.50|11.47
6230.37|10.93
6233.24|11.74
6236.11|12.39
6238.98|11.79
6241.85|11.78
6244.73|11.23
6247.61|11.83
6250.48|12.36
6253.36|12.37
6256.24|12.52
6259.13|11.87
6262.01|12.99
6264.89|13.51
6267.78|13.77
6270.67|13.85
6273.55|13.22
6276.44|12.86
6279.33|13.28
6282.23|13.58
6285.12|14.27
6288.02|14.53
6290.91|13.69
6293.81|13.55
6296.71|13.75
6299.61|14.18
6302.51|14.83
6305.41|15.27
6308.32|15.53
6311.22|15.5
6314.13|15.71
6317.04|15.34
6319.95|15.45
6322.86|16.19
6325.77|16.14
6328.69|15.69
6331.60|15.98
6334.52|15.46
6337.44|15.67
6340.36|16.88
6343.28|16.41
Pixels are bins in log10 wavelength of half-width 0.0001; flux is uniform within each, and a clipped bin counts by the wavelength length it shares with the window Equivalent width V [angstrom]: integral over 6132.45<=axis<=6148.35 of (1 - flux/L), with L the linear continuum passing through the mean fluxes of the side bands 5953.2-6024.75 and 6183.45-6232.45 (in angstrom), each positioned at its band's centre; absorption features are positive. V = -4.3 angstrom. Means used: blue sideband 14.1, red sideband 12.4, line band 16.5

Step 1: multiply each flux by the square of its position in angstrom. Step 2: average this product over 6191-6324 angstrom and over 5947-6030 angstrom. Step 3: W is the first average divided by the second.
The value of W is 1.03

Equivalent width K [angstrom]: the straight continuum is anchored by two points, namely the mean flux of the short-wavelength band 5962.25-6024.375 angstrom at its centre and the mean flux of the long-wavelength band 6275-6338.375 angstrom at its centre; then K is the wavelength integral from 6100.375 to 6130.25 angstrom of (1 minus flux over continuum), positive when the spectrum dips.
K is -2.0 angstrom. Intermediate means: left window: 14.2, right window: 14.8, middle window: 15.4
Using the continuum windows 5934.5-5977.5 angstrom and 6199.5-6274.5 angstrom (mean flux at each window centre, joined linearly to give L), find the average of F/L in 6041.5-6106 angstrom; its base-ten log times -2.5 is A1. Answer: -0.21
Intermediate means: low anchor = 13.5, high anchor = 12.4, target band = 15.9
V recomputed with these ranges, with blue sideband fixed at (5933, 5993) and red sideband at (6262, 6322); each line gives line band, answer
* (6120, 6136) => -1.41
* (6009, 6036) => -2.22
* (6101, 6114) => -1.88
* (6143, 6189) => 0.54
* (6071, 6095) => -4.08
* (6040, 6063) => -3.09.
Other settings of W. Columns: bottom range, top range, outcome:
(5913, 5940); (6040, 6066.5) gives 1.25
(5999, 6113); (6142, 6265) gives 0.87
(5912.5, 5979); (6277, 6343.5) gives 1.28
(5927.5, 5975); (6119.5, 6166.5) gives 1.20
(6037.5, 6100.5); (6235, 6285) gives 0.85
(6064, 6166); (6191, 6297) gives 0.85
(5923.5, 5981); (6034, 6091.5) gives 1.22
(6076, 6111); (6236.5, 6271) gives 0.82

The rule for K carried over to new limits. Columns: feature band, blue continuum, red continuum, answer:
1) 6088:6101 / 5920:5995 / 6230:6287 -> -3.1 angstrom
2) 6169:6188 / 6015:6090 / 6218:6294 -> 0.5 angstrom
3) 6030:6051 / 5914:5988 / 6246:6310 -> -3.4 angstrom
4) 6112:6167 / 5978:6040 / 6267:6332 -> -1.9 angstrom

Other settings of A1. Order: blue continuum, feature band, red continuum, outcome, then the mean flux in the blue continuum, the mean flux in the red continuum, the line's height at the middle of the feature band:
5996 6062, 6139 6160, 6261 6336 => -0.086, 15.1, 14.6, 14.8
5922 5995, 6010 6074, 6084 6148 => -0.040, 13.5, 15.9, 14.8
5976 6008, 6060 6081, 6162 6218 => -0.157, 14.2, 12.8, 13.7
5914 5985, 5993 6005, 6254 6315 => -0.084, 13.3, 13.9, 13.4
